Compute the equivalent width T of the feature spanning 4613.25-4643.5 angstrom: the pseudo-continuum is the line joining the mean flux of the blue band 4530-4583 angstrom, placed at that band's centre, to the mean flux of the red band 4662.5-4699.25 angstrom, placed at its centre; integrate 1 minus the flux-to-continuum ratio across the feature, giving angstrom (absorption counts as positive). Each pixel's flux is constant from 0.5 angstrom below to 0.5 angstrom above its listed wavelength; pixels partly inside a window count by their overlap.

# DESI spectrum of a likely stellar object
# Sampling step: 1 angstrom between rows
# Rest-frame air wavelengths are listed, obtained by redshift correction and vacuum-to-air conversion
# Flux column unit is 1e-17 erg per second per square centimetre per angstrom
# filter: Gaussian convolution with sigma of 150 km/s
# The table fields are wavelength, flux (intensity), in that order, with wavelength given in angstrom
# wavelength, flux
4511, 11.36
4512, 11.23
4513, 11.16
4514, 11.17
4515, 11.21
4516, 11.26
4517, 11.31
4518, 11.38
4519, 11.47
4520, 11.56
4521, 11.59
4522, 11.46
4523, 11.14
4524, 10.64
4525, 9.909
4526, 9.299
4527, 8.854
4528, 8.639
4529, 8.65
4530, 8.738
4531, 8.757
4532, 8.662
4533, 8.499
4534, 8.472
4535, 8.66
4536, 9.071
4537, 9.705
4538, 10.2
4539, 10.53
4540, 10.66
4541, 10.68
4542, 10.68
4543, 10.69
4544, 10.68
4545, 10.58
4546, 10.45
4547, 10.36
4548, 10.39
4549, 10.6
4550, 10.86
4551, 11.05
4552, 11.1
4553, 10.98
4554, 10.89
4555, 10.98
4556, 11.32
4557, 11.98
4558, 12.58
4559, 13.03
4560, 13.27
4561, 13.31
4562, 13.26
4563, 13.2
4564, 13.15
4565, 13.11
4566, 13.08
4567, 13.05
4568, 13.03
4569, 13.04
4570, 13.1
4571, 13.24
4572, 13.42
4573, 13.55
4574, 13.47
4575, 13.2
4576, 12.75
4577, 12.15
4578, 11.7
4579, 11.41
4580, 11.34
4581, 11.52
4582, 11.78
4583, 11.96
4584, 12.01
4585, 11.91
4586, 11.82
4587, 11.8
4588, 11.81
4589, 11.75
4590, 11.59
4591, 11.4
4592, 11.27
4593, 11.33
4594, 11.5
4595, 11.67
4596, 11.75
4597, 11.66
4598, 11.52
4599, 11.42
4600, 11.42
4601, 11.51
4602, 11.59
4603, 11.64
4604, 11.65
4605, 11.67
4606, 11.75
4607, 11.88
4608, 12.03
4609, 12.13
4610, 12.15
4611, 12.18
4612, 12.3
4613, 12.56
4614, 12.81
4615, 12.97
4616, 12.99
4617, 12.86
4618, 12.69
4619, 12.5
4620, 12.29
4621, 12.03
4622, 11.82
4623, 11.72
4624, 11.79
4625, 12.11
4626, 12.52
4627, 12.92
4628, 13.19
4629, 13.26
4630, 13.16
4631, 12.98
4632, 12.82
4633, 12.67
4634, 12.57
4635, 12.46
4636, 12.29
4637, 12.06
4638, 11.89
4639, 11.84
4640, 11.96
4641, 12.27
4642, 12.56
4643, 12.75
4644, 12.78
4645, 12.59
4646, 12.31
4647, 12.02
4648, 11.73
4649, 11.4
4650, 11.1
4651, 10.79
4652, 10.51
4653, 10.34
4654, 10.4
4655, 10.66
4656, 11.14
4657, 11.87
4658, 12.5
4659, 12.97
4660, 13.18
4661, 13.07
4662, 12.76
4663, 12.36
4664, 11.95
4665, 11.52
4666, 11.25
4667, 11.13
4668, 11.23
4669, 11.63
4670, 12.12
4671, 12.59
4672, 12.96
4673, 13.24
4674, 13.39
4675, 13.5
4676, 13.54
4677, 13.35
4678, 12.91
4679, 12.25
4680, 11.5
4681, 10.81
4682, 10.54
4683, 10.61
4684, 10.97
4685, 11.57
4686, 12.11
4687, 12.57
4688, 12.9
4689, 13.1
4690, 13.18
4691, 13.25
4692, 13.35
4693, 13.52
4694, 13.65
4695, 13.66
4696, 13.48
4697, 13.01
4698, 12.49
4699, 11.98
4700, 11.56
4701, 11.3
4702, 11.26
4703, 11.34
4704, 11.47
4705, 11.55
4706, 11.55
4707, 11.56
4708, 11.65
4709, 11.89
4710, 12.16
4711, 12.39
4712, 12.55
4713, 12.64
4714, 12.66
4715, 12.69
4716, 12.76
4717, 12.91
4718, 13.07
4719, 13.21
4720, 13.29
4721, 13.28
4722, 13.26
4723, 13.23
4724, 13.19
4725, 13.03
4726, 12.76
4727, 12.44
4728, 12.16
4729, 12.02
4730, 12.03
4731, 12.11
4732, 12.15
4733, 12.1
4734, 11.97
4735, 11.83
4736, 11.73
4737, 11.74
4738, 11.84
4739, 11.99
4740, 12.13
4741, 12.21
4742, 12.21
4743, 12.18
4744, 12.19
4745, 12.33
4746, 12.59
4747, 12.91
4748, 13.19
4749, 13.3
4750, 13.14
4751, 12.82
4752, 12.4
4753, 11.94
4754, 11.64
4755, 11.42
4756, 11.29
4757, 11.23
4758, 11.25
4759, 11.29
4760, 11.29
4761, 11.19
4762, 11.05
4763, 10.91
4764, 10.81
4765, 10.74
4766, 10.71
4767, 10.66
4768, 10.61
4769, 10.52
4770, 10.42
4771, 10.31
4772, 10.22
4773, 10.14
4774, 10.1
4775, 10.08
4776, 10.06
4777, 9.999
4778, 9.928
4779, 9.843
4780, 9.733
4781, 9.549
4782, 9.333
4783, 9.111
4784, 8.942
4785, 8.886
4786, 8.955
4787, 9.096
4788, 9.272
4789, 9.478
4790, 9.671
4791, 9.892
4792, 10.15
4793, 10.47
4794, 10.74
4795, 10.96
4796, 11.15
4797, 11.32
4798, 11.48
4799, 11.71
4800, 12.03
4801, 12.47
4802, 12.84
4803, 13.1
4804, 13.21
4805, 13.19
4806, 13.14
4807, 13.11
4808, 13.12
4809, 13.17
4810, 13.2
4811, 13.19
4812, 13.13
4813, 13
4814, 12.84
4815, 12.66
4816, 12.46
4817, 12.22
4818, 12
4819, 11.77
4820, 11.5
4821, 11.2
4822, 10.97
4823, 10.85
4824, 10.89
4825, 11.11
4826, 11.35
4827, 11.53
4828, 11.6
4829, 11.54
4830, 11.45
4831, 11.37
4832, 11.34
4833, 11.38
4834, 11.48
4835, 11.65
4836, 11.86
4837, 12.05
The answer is -1.2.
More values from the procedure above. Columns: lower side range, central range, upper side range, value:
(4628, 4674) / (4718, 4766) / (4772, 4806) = -4.6 angstrom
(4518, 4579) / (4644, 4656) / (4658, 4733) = 0.7 angstrom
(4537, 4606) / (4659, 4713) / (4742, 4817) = -3.5 angstrom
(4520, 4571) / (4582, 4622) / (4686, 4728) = -1.4 angstrom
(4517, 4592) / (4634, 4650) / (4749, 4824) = -1.3 angstrom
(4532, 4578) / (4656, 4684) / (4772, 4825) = -2.0 angstrom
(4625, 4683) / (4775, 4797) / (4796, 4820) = 4.7 angstrom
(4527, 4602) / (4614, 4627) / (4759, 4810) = -1.3 angstrom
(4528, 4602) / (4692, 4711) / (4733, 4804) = -1.7 angstrom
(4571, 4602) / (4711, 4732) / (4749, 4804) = -3.1 angstrom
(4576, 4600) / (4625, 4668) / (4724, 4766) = -1.1 angstrom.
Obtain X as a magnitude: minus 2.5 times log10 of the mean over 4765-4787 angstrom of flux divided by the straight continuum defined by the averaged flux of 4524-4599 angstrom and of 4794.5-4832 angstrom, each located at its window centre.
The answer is 0.206 mag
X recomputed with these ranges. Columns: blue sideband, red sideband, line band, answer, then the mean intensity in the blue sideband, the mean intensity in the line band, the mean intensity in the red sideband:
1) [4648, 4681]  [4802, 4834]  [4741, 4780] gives 0.08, 12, 11.3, 12.1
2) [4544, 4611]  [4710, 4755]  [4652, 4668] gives 0.04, 11.9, 11.7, 12.5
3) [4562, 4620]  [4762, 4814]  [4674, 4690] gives -0.05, 12.2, 12.2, 11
